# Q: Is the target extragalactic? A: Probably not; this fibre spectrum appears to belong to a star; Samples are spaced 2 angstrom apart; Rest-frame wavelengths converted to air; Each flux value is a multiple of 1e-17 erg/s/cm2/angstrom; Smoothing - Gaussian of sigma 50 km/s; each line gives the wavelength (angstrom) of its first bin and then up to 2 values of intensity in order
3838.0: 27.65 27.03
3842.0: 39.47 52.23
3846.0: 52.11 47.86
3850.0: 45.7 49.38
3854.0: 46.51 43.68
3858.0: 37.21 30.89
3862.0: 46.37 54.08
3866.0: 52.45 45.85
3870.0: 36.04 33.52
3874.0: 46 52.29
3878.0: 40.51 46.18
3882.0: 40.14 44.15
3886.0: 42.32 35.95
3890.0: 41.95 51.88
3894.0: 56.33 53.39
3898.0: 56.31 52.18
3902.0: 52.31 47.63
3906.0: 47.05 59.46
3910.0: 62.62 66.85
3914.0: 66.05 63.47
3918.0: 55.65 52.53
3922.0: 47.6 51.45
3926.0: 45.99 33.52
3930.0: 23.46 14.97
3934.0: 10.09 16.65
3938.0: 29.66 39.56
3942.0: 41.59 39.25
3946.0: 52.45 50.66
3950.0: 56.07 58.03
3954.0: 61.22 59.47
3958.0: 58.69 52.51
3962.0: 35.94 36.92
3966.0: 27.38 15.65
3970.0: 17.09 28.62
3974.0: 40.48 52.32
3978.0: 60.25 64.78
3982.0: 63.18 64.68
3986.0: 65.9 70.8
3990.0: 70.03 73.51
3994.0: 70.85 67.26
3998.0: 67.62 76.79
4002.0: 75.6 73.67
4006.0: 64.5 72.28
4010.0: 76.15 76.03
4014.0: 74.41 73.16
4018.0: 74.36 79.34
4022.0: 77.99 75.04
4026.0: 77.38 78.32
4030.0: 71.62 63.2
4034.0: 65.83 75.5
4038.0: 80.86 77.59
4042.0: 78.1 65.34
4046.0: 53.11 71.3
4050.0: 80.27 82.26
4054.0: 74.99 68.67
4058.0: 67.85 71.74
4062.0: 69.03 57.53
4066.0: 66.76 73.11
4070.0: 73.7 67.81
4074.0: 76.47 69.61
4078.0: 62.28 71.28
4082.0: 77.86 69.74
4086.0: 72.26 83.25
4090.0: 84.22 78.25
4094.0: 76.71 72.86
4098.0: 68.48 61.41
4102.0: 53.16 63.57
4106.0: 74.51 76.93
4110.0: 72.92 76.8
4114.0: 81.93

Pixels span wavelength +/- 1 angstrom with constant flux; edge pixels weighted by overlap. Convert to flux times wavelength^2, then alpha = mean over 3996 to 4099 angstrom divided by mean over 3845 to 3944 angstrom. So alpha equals 1.75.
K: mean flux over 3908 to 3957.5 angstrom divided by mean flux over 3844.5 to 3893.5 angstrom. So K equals 1.04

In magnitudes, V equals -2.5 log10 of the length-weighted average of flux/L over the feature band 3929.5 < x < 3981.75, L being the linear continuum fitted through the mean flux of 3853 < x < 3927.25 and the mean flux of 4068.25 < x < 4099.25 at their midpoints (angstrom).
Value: 0.37 mag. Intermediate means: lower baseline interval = 48.7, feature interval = 40.6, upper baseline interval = 73.5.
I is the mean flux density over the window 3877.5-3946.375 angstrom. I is 45.1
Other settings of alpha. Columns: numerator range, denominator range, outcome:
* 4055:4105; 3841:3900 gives 1.71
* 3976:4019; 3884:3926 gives 1.39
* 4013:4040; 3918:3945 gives 2.23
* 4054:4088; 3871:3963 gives 1.63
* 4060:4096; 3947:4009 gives 1.34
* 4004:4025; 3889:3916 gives 1.42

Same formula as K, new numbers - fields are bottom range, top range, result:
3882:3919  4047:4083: 1.35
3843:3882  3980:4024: 1.59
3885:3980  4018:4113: 1.59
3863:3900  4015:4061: 1.58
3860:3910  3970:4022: 1.40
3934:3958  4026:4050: 1.59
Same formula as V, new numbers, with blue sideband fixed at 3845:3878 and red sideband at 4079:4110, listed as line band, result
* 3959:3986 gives 0.305 mag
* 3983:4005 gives -0.168 mag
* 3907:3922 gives -0.176 mag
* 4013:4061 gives -0.122 mag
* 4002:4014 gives -0.174 mag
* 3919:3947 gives 0.435 mag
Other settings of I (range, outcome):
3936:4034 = 59.1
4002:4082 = 72.1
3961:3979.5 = 35.8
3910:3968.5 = 44.1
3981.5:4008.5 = 69.8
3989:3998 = 70.1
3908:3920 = 61.8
